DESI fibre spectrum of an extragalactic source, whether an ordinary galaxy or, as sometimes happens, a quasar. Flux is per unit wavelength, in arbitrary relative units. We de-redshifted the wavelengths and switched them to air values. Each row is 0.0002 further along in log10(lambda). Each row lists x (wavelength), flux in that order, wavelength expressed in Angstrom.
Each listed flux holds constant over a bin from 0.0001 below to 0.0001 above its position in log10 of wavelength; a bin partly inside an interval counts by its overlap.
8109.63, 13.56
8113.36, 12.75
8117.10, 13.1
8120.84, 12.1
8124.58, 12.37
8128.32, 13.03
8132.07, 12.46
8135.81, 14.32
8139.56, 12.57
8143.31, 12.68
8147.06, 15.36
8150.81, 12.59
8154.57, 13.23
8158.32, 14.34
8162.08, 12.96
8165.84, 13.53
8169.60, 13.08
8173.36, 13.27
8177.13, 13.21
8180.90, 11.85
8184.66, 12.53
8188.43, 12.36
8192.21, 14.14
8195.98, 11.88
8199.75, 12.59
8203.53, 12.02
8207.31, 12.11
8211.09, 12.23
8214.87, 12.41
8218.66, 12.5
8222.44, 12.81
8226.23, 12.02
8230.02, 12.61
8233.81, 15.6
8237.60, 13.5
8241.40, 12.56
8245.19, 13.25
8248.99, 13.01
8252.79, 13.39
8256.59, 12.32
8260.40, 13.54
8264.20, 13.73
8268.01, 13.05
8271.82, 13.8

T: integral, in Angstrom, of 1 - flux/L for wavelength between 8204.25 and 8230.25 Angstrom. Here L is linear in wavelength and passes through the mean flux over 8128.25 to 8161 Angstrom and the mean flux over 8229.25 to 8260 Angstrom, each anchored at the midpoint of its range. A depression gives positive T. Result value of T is 1.9 Angstrom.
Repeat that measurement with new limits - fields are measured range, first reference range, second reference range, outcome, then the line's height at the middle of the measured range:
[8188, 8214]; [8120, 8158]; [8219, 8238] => 1.4 Angstrom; 13.2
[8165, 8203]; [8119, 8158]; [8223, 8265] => 1.0 Angstrom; 13.2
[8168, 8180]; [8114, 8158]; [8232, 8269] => 0.1 Angstrom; 13.2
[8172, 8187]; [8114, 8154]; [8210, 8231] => 0.0 Angstrom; 12.7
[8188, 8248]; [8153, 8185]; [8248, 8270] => 1.6 Angstrom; 13.2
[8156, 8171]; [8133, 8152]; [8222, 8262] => -0.1 Angstrom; 13.4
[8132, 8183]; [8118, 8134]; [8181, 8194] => -2.3 Angstrom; 12.7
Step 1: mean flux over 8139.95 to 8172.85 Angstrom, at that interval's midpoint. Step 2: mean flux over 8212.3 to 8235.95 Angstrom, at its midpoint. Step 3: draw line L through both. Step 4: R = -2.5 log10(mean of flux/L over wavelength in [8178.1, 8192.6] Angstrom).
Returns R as 0.053 mag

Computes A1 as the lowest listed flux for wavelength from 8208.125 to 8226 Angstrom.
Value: 12.23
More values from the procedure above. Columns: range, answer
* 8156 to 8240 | 11.85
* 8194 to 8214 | 11.88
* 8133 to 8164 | 12.57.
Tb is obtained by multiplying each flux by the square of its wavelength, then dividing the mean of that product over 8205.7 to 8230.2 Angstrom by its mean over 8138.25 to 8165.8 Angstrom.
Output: 0.9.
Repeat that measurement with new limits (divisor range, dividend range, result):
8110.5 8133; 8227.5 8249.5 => 1.09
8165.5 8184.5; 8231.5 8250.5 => 1.07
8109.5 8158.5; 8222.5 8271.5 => 1.04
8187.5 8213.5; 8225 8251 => 1.07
